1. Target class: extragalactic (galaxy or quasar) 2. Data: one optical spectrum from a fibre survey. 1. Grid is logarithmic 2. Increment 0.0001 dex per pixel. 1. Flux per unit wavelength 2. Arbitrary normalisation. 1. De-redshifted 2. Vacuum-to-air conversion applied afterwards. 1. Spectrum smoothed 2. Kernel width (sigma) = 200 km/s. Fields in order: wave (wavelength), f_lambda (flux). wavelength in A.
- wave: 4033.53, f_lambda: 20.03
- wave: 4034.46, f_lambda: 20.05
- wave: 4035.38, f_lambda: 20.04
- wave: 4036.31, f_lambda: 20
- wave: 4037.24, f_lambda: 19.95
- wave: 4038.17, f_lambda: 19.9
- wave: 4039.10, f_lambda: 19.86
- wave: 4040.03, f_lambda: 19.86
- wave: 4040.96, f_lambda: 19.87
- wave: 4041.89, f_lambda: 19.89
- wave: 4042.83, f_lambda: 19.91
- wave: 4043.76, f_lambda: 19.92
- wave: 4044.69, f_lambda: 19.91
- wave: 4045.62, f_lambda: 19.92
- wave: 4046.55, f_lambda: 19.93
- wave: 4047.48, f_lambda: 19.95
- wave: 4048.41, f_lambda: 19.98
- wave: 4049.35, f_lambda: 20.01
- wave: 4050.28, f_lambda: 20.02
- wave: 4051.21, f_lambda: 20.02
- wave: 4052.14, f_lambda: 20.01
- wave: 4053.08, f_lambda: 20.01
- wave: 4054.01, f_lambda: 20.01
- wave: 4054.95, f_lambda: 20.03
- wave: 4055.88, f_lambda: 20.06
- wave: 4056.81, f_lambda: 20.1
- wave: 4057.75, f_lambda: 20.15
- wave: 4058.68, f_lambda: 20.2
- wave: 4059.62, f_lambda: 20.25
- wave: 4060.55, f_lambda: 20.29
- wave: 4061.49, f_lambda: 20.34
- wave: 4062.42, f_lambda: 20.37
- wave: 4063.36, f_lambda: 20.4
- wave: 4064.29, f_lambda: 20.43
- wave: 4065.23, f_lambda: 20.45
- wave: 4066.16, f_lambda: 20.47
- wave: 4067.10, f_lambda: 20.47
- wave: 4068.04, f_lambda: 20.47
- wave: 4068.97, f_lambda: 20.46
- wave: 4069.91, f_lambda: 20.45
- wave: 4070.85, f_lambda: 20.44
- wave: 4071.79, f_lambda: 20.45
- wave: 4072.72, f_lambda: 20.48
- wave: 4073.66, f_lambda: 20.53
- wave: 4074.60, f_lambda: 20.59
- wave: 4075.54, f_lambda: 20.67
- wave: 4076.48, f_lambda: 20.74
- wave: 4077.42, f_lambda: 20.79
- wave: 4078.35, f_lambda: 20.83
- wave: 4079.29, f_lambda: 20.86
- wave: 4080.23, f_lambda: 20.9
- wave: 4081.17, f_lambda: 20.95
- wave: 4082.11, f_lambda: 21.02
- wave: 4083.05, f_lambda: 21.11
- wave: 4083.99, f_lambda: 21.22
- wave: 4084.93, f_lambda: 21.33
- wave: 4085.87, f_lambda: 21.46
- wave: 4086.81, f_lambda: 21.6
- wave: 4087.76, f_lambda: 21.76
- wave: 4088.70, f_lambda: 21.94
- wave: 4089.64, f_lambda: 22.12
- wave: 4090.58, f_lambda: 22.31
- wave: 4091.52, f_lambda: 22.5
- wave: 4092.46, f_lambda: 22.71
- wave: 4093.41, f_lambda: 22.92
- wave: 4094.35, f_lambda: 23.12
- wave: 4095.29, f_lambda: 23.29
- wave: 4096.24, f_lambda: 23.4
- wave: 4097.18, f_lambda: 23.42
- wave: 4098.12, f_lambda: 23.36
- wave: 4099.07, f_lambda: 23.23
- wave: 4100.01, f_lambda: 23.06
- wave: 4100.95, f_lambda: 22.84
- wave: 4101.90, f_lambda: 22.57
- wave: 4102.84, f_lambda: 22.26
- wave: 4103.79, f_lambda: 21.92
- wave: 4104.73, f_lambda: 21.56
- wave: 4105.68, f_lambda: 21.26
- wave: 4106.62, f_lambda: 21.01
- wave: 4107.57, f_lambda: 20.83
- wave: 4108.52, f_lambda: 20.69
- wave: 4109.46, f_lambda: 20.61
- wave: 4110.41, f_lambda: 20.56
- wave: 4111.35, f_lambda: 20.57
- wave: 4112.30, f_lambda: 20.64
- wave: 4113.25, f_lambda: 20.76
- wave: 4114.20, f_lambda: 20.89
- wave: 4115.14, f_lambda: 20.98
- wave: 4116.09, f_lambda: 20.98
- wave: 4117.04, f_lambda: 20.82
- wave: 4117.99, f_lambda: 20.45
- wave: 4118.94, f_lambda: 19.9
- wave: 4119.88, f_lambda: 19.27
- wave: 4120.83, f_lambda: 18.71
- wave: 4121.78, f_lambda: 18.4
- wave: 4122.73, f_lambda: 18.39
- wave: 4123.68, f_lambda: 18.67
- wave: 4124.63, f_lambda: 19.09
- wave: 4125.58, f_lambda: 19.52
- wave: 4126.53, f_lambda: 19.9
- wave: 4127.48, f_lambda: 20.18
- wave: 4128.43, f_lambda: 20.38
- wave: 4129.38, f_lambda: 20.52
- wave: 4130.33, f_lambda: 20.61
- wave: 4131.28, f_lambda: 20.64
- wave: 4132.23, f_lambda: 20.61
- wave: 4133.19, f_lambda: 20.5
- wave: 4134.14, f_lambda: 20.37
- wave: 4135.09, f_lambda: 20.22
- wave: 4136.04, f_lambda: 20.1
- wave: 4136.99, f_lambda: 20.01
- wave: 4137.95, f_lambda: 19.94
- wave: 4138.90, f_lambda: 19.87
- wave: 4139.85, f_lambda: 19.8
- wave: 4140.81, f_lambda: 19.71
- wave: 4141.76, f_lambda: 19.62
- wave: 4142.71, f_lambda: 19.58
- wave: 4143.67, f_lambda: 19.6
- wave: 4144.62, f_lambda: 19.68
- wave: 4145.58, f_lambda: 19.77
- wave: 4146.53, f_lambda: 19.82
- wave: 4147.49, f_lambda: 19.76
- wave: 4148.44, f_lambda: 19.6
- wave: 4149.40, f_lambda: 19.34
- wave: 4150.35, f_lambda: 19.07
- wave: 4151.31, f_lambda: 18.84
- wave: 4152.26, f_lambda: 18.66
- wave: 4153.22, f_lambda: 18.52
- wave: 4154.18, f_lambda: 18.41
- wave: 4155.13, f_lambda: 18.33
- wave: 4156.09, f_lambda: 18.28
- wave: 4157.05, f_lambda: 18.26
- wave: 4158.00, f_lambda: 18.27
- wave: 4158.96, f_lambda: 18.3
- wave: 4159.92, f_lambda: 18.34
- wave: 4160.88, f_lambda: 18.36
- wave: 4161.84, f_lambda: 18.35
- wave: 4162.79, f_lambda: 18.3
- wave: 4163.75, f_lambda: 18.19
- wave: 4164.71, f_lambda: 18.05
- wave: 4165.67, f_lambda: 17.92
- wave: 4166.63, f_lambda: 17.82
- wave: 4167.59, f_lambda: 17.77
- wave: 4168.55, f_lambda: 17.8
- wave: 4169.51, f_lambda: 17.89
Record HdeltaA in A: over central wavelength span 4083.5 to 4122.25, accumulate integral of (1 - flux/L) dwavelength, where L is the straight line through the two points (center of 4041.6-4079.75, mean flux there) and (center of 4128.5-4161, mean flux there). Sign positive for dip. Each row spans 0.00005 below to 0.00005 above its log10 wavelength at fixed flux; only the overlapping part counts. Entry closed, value -3.24 A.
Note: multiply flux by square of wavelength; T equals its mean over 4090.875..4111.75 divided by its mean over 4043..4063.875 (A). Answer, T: 1.1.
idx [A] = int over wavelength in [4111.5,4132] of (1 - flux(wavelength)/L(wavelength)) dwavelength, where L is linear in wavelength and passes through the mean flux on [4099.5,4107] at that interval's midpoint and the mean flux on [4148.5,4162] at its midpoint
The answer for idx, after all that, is 0.82 A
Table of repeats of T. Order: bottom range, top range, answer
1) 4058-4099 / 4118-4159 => 0.94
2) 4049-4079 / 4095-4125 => 1.06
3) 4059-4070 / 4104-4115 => 1.05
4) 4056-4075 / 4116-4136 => 1.01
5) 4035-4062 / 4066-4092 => 1.07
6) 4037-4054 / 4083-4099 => 1.15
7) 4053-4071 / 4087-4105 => 1.13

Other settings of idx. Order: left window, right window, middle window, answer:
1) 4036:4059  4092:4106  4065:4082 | 0.6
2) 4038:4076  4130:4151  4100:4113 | -0.9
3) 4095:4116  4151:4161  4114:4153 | 0.2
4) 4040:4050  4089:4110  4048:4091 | 0.7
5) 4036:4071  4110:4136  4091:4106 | -2.0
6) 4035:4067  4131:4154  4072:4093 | -1.4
